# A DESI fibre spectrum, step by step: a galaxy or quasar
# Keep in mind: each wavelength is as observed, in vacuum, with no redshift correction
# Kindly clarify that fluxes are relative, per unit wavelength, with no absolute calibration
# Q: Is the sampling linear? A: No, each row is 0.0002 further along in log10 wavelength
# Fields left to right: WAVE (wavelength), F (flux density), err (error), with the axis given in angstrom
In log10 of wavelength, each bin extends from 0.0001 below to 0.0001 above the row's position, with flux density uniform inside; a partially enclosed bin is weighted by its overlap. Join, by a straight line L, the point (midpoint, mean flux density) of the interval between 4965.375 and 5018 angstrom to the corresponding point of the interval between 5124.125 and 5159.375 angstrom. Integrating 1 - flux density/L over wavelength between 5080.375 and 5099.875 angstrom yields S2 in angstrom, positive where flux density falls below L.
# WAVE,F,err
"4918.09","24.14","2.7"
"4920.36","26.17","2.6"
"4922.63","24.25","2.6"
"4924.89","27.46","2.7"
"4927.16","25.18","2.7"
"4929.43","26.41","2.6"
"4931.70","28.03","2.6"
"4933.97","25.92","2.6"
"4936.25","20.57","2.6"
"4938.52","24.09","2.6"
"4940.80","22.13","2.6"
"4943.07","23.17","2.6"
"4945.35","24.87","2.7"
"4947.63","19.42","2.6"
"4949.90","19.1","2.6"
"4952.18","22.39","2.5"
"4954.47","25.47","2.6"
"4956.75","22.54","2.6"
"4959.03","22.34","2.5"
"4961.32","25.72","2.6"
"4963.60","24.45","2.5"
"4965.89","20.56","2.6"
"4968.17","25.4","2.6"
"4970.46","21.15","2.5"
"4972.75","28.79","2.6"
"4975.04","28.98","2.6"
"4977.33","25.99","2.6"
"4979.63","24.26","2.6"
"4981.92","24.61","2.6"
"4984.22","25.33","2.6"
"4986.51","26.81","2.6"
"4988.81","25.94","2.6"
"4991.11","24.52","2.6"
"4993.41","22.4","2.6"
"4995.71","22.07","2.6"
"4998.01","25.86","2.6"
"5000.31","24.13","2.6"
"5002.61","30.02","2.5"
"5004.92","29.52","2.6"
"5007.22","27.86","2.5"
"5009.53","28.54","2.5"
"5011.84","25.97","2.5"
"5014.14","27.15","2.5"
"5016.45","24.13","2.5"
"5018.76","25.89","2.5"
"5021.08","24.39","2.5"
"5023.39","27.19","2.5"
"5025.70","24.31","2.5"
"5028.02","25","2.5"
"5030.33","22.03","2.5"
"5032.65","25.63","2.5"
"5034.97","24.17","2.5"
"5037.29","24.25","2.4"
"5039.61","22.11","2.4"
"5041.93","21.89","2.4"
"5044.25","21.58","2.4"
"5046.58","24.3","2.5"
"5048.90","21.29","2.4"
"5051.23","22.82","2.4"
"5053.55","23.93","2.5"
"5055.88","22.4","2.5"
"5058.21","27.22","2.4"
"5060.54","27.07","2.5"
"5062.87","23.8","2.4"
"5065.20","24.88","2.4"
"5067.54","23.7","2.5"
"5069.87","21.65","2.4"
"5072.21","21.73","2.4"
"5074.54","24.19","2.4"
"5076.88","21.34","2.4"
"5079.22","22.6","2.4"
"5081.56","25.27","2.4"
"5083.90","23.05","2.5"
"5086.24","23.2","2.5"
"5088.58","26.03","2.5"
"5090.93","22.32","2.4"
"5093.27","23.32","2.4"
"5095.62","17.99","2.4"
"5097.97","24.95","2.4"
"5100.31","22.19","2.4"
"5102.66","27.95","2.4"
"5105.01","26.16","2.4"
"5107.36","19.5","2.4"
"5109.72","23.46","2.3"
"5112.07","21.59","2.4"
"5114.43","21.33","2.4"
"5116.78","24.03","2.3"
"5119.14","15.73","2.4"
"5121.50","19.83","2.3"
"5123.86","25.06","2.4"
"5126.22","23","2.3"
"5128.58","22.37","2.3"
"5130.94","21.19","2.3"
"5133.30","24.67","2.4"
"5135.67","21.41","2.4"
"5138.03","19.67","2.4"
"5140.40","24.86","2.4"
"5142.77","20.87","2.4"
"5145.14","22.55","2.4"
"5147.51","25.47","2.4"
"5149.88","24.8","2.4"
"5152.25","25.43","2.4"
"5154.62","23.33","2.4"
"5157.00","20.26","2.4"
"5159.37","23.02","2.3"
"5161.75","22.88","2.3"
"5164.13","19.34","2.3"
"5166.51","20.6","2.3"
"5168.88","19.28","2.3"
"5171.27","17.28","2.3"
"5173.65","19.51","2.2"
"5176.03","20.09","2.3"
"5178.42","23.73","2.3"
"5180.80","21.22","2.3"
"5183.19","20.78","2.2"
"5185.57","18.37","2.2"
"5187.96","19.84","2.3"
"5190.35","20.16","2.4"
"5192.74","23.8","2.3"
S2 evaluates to 0.54 angstrom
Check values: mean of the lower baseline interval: 25.7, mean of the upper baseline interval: 22.9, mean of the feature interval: 23.2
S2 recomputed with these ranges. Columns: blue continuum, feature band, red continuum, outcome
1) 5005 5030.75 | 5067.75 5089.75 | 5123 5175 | 0.8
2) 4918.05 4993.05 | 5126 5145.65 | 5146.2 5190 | -0.4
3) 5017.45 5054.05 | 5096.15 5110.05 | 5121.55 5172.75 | -0.6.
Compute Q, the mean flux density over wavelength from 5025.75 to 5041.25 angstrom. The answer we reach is 23.8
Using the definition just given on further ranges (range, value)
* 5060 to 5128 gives 23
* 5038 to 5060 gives 23.2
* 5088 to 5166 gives 22.6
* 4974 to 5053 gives 25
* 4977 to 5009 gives 25.7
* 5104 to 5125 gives 21.8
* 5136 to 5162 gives 23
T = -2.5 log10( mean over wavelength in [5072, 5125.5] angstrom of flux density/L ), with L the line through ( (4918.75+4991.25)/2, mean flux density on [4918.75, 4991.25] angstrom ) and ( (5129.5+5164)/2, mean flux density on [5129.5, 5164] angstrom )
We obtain 0.02 mag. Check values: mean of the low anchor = 24.4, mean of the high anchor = 22.8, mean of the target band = 22.7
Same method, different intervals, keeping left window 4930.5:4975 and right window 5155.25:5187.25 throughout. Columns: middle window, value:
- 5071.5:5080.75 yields -0.04 mag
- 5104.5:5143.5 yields -0.04 mag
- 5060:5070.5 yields -0.10 mag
